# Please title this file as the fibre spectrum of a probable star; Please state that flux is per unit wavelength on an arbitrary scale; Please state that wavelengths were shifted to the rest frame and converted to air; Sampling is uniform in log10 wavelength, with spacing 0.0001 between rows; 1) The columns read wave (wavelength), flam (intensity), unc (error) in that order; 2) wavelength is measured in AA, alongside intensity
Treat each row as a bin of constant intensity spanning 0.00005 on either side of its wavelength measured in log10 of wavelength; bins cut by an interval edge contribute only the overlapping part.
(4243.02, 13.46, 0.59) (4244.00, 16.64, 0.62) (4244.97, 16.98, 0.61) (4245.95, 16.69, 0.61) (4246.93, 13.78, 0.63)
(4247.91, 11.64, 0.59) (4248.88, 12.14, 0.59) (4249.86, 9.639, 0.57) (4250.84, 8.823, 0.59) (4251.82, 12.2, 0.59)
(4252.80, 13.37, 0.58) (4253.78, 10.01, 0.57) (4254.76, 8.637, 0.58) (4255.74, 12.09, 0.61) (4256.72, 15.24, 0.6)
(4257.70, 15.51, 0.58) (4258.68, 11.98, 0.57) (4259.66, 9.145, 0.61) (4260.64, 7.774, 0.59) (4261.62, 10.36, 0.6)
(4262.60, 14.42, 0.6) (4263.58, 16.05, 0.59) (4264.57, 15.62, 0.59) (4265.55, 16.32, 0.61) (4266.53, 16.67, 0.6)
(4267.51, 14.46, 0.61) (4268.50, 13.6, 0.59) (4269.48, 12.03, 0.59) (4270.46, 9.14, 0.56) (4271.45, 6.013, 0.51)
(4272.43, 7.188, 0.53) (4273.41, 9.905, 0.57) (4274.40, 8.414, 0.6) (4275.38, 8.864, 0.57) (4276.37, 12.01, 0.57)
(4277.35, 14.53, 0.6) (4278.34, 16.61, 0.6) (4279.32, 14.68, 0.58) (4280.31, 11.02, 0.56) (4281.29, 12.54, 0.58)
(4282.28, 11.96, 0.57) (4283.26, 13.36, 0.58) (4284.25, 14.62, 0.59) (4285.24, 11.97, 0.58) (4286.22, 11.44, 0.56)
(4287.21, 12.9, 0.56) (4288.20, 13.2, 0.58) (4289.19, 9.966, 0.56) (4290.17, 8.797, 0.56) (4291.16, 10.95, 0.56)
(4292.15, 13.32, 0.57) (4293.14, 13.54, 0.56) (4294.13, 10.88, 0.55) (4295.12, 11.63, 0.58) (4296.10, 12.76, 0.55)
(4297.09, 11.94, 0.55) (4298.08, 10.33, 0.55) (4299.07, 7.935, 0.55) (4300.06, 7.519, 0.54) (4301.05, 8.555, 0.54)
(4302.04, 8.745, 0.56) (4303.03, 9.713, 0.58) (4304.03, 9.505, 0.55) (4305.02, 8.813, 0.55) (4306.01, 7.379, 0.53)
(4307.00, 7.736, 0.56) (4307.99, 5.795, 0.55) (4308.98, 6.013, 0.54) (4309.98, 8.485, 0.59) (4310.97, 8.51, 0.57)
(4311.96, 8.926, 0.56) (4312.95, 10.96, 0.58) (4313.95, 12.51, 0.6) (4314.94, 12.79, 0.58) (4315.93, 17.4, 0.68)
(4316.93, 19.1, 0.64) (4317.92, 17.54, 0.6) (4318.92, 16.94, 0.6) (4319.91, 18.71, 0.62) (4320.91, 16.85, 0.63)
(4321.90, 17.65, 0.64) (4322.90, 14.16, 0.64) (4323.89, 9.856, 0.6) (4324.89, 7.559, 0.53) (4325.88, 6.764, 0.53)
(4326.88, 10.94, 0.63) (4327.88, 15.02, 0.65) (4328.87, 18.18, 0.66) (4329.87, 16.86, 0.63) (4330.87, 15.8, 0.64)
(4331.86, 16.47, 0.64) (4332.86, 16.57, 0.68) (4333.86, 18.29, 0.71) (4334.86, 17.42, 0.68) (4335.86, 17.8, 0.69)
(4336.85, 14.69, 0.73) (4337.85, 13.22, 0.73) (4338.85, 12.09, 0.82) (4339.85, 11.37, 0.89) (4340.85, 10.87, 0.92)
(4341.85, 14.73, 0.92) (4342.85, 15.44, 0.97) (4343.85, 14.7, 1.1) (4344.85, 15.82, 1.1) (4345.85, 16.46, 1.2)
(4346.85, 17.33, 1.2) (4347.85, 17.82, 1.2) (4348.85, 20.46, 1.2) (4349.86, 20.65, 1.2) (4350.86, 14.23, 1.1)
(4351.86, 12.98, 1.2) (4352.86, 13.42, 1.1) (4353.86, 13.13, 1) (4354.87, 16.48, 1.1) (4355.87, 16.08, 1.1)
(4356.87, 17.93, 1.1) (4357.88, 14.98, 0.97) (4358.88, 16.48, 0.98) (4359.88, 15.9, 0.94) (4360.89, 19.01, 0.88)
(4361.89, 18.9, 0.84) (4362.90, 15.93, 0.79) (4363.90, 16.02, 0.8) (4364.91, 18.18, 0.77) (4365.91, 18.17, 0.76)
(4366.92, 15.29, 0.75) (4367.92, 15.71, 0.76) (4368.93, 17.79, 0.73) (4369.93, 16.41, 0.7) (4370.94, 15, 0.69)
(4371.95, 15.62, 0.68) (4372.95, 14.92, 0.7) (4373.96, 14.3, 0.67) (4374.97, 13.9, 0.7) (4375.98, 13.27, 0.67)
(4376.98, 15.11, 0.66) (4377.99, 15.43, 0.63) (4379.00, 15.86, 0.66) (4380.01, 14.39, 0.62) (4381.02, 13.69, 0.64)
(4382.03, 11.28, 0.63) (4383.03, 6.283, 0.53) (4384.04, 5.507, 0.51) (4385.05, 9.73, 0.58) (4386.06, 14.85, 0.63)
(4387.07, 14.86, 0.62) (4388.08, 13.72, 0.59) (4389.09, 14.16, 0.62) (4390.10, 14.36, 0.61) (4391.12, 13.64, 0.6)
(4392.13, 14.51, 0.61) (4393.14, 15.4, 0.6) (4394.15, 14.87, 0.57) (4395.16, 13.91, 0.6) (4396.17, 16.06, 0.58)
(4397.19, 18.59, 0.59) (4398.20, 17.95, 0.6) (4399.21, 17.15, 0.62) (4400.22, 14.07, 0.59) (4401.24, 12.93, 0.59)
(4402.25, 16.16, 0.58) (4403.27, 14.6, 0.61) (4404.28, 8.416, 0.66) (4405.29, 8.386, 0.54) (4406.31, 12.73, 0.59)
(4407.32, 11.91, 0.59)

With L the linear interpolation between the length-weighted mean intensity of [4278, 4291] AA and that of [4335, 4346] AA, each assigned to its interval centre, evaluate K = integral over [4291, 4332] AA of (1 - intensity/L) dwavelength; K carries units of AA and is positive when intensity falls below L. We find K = 4.6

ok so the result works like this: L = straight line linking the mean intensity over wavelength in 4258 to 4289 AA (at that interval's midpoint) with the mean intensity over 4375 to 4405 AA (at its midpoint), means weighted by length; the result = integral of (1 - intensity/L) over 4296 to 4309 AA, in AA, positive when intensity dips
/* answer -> 4.0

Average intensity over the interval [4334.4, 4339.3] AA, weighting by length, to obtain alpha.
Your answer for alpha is 15.1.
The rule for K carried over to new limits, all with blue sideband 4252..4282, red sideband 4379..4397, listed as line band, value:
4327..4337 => -3.04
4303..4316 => 3.28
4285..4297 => 0.55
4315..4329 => -2.22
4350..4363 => -3.04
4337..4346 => -0.70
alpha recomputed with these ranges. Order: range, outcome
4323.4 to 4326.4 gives 8.07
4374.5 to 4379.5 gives 14.7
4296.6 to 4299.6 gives 10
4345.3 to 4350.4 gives 18.5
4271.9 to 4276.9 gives 9.3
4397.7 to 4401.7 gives 15.5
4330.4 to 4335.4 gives 16.9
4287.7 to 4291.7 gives 10.8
